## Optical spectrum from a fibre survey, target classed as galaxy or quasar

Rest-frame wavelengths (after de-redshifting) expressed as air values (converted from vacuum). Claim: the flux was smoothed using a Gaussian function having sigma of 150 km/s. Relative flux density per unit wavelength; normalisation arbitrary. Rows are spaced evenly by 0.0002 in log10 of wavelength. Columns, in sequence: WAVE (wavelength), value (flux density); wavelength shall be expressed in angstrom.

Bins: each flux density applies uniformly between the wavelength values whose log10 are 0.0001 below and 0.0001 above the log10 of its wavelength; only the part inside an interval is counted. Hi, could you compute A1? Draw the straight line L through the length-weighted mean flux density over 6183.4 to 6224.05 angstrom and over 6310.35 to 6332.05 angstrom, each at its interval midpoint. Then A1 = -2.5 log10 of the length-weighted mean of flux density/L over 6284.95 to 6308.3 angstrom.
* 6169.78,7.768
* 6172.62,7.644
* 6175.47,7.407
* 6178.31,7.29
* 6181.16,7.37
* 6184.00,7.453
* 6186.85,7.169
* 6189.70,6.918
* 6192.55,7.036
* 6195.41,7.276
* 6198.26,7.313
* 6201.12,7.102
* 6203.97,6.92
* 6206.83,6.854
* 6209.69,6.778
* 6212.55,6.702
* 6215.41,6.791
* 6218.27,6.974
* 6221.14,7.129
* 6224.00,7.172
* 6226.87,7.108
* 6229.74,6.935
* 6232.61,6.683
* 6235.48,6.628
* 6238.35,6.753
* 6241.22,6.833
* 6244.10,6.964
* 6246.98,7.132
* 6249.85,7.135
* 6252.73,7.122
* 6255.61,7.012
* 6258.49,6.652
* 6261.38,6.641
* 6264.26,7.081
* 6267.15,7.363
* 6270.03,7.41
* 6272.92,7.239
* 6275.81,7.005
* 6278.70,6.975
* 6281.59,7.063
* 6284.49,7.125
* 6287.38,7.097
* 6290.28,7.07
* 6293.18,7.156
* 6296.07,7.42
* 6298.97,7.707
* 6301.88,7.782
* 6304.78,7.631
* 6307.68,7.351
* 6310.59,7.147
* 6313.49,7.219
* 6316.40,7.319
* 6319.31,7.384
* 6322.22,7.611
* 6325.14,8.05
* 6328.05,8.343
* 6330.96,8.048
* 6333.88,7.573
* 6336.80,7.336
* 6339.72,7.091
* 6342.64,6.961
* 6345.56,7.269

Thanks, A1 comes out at 0.02 mag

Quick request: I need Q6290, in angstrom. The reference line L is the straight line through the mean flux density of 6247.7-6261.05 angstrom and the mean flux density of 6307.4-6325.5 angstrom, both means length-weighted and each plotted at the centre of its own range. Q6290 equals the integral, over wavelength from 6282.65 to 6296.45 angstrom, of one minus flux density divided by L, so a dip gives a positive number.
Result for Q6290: 0.1 angstrom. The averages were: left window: 6.96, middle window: 7.15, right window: 7.41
